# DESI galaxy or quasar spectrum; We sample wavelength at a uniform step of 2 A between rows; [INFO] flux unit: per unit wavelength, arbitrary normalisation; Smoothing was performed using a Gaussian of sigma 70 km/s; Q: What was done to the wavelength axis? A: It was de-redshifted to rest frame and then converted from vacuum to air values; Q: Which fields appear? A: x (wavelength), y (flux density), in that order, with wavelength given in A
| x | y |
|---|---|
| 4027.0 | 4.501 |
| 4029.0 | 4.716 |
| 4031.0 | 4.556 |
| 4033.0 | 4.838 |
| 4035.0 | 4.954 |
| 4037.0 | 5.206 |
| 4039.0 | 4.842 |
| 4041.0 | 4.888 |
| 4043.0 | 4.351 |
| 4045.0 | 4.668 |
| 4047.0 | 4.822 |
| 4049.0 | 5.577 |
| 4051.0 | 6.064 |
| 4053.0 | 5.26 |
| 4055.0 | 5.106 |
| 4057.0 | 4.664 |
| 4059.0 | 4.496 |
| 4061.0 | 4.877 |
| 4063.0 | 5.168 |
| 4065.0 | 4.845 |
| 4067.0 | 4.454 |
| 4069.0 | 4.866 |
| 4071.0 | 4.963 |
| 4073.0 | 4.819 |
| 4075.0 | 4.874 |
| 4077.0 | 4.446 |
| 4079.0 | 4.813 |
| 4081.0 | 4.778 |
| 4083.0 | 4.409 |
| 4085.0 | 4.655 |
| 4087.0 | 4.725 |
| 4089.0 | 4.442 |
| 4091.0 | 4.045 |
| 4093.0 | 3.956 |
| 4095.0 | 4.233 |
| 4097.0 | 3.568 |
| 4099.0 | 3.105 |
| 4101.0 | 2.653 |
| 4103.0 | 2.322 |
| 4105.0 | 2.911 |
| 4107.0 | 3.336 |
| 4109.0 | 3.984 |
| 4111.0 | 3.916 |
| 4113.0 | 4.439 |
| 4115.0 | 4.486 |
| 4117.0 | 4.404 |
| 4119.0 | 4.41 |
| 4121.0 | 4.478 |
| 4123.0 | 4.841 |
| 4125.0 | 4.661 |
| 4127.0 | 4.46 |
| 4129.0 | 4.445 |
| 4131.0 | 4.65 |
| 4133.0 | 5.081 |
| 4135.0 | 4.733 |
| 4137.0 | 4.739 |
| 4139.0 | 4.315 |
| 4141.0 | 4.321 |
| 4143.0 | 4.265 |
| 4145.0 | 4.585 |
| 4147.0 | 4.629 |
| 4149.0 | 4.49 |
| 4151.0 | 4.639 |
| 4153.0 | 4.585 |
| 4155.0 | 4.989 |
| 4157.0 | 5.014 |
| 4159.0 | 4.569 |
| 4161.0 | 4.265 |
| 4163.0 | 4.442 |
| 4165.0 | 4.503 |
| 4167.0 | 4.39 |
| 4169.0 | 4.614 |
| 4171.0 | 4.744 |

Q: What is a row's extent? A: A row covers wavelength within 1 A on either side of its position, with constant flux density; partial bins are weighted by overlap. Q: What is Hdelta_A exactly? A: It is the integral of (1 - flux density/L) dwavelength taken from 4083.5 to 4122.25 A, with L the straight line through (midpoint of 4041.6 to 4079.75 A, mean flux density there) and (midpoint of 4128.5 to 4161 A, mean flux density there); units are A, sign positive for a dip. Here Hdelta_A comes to 6.9 A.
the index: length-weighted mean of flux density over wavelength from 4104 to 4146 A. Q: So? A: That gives 4.36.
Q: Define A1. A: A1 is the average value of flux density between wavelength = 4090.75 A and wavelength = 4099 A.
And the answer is 3.84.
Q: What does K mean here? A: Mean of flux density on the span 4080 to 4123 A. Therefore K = 3.98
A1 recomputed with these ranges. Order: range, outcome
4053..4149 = 4.38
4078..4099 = 4.3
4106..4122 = 4.18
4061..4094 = 4.65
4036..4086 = 4.88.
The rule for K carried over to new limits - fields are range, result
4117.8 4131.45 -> 4.56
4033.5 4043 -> 4.9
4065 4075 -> 4.79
